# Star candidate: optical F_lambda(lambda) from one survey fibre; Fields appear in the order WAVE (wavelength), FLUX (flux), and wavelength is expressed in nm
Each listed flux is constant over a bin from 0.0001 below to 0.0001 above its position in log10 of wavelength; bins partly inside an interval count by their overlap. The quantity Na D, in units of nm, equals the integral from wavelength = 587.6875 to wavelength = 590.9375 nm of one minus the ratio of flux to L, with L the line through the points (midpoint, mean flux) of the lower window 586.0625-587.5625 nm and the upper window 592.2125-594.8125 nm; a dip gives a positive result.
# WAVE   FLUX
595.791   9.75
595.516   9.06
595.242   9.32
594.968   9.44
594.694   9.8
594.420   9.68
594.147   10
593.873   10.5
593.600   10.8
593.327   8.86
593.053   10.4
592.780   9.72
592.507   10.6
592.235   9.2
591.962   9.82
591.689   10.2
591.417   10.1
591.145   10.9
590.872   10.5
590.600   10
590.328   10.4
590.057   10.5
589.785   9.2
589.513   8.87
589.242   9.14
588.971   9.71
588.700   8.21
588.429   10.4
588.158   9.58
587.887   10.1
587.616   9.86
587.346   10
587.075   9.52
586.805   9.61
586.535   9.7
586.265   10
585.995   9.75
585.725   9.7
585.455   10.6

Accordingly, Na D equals 0.05 nm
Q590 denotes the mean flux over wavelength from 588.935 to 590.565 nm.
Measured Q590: 9.66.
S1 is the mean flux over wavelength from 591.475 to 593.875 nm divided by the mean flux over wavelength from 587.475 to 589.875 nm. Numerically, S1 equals 1.06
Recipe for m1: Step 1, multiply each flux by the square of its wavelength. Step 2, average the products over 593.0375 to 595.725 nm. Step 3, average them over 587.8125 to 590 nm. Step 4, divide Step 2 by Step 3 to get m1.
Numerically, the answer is 1.05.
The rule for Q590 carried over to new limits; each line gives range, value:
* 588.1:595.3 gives 9.86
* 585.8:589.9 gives 9.58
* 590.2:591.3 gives 10.4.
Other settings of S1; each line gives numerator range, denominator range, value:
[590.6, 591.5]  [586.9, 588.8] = 1.08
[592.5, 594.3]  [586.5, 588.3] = 1.03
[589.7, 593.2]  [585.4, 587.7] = 1.03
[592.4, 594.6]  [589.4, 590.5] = 1.03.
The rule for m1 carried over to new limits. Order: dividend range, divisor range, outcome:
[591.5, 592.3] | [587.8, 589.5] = 1.05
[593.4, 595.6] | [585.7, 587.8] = 1.03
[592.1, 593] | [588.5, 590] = 1.09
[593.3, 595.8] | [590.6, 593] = 0.97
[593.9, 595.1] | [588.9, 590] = 1.07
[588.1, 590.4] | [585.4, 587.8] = 0.98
